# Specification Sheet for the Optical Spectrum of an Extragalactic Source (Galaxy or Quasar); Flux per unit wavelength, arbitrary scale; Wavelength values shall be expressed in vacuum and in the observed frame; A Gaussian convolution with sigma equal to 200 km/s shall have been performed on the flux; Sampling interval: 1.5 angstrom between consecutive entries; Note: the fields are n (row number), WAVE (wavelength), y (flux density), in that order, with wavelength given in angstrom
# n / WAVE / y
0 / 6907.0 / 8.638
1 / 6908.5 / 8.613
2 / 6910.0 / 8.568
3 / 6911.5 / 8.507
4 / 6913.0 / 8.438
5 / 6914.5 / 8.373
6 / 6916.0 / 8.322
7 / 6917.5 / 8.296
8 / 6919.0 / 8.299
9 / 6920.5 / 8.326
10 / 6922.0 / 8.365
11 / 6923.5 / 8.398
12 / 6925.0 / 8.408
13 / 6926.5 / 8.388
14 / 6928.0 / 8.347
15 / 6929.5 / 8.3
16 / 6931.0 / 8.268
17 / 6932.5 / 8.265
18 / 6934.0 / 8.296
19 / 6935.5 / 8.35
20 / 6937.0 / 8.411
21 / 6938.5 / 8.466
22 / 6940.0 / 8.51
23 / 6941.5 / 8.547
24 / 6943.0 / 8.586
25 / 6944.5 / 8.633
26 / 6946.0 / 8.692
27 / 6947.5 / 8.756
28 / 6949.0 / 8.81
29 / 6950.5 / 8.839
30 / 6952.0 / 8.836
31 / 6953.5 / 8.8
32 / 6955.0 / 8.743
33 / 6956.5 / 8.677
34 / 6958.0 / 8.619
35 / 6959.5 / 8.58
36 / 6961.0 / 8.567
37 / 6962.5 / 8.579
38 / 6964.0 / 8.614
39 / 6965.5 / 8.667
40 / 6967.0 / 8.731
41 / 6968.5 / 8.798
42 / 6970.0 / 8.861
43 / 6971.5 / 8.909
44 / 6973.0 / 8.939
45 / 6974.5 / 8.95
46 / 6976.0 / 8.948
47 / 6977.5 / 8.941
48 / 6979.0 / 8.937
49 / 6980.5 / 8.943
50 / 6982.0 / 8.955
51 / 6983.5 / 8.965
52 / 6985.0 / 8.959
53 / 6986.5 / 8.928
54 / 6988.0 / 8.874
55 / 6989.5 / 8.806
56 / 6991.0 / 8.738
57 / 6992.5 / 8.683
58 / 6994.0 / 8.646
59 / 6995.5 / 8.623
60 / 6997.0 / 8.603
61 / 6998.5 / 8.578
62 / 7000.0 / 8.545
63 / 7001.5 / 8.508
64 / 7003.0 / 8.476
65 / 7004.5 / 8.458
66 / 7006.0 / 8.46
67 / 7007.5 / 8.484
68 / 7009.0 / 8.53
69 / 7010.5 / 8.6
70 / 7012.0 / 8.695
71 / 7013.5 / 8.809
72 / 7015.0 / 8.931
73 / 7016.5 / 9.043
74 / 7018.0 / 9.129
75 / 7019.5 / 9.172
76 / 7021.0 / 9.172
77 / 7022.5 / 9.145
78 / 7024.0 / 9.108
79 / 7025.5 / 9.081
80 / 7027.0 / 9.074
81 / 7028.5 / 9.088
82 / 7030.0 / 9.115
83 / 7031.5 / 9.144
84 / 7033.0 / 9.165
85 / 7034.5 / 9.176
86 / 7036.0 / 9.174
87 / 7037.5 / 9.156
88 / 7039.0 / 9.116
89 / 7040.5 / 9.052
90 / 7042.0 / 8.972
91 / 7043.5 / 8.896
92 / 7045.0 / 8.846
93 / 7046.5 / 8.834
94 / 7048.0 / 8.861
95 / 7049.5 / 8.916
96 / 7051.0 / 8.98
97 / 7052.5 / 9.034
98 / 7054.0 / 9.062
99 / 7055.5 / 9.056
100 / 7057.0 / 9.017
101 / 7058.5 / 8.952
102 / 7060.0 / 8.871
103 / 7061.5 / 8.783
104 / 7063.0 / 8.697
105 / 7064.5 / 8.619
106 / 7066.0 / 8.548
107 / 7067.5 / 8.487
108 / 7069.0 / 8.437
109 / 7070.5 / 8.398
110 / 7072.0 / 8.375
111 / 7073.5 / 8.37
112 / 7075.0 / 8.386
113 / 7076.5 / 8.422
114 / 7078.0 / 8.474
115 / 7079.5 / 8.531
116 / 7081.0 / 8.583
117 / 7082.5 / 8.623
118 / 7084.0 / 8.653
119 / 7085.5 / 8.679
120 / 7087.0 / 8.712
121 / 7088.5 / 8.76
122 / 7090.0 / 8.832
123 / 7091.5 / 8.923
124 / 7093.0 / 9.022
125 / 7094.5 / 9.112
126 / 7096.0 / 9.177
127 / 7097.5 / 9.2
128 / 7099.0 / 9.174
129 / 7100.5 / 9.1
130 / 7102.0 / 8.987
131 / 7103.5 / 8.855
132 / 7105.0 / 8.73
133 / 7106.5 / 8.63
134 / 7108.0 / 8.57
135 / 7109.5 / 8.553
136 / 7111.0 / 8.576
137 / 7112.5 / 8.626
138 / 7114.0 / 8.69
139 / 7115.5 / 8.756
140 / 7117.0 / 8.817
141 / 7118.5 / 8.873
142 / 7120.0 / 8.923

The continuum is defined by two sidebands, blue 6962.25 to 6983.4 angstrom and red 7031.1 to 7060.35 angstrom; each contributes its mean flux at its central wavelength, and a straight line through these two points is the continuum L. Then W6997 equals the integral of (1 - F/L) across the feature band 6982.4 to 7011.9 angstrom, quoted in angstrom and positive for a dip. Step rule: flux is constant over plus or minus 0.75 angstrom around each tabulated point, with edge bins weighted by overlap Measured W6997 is 0.8 angstrom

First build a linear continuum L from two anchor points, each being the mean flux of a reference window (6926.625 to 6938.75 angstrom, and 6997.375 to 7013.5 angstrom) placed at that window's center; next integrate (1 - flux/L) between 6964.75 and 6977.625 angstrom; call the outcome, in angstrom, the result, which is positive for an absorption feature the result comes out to -0.6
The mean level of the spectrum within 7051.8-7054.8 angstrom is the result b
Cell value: 9.05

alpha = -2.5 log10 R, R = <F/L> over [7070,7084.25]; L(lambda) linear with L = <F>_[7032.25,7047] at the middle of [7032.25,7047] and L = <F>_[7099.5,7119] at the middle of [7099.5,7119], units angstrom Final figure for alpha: 0.05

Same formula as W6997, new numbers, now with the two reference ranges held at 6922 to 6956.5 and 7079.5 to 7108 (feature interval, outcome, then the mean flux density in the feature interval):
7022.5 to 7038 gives -0.72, 9.13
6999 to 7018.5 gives 0.04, 8.66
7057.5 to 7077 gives 0.51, 8.57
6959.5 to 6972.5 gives -0.19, 8.71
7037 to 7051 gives -0.33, 8.96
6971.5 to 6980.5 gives -0.35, 8.94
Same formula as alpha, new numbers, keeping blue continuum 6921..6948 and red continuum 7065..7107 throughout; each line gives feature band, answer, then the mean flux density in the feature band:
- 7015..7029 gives -0.06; 9.1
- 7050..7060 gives -0.04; 9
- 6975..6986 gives -0.05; 8.95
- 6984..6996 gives -0.03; 8.79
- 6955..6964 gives -0.02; 8.62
